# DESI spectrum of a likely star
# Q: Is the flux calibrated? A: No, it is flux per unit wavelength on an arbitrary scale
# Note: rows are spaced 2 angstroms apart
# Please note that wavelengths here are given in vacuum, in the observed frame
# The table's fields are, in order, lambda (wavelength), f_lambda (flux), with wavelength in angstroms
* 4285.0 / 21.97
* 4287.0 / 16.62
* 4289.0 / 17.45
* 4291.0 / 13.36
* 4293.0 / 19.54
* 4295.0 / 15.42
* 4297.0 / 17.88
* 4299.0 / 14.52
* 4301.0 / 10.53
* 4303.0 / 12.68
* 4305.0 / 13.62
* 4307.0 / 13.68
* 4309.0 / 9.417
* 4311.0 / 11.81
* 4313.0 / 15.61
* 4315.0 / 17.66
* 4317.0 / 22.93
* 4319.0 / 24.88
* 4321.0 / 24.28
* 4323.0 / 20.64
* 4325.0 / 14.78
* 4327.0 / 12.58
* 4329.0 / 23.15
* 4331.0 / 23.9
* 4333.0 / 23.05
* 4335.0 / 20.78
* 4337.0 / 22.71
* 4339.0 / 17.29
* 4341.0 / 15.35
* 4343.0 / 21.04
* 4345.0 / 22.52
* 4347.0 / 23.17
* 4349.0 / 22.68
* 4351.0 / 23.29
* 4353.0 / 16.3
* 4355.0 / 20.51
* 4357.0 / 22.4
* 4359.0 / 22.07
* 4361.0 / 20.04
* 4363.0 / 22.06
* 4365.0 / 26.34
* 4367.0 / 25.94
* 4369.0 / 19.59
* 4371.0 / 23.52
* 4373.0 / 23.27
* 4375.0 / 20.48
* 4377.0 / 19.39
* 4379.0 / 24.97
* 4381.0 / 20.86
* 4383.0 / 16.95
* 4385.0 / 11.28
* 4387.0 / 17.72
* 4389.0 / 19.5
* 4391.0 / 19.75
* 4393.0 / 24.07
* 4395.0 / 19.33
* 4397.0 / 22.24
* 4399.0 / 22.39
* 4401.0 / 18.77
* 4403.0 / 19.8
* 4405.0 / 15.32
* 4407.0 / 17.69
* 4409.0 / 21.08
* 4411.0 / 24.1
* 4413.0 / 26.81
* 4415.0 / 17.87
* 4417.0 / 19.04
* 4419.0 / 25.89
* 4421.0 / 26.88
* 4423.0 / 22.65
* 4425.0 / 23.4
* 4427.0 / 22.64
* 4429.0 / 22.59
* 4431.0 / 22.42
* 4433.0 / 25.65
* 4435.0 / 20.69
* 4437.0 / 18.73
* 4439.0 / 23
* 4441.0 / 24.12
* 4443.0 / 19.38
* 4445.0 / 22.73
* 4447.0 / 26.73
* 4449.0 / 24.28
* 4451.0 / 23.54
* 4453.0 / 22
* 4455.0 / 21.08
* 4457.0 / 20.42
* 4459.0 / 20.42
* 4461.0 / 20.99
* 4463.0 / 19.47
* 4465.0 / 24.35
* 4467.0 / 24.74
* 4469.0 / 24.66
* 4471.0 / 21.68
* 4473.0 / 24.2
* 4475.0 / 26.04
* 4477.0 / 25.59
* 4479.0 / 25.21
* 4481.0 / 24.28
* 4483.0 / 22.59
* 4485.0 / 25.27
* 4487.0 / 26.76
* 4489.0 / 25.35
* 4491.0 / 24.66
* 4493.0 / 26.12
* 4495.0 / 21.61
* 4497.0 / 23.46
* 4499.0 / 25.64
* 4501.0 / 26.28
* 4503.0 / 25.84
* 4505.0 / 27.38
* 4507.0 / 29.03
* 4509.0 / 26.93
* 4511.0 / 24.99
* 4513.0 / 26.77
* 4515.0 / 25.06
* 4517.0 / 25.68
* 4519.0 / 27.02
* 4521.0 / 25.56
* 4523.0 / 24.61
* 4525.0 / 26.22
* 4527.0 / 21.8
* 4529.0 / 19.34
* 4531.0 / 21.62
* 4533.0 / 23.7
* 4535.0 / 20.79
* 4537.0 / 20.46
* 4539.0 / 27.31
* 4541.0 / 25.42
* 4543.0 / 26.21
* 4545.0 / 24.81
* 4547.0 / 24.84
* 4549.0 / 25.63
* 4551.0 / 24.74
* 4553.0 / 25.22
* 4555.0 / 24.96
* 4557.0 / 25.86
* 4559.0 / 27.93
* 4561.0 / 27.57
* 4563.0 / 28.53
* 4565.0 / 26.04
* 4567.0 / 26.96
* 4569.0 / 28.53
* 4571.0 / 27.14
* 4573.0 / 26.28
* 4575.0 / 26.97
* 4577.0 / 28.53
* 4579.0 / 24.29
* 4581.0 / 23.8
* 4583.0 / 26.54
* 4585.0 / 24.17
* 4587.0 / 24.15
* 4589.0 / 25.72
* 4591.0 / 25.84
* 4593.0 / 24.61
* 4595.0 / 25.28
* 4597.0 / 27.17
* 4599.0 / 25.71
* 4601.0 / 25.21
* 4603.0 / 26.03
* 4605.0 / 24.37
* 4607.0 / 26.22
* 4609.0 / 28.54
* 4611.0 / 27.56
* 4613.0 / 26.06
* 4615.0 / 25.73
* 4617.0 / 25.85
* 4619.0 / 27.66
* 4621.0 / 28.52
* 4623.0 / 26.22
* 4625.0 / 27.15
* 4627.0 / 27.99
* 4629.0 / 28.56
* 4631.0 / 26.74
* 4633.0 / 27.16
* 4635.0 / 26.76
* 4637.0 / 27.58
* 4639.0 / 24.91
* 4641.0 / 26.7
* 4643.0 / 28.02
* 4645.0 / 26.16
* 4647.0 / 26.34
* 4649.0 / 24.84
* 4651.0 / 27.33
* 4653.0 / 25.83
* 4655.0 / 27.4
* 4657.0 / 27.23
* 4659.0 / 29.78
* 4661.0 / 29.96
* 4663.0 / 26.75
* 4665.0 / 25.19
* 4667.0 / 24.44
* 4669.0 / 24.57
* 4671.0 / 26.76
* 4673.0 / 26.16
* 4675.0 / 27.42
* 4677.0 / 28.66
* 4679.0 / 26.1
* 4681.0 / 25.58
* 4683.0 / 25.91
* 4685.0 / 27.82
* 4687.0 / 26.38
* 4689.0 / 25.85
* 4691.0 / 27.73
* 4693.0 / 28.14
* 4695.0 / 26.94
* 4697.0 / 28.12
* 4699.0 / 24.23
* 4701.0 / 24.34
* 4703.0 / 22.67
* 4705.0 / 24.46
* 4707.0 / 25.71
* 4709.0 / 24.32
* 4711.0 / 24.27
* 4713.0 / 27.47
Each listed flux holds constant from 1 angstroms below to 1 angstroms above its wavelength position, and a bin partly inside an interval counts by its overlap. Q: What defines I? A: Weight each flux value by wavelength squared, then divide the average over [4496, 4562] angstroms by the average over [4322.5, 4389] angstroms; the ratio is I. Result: 1.3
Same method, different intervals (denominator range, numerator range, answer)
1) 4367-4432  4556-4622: 1.36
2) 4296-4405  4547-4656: 1.51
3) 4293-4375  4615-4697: 1.60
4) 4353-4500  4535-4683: 1.28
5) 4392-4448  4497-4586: 1.22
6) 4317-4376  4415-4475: 1.11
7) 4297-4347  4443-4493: 1.40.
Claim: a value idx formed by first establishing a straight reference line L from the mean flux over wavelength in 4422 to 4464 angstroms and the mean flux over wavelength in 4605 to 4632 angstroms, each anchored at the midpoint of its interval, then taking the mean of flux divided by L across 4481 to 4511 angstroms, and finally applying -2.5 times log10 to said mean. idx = -0.08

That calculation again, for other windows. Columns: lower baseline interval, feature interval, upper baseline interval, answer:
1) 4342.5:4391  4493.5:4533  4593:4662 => -0.031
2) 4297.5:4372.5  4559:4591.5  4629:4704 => -0.076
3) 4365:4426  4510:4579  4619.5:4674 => -0.037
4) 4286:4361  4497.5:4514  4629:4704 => -0.166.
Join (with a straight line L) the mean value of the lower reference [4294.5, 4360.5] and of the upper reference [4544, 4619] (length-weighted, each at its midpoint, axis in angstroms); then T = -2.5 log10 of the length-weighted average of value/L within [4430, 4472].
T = -0.01 mag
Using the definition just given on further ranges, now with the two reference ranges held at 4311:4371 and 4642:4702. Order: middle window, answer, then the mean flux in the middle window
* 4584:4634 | -0.03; 26.3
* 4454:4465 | 0.10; 20.8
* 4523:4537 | 0.09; 22.3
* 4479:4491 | -0.07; 24.9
